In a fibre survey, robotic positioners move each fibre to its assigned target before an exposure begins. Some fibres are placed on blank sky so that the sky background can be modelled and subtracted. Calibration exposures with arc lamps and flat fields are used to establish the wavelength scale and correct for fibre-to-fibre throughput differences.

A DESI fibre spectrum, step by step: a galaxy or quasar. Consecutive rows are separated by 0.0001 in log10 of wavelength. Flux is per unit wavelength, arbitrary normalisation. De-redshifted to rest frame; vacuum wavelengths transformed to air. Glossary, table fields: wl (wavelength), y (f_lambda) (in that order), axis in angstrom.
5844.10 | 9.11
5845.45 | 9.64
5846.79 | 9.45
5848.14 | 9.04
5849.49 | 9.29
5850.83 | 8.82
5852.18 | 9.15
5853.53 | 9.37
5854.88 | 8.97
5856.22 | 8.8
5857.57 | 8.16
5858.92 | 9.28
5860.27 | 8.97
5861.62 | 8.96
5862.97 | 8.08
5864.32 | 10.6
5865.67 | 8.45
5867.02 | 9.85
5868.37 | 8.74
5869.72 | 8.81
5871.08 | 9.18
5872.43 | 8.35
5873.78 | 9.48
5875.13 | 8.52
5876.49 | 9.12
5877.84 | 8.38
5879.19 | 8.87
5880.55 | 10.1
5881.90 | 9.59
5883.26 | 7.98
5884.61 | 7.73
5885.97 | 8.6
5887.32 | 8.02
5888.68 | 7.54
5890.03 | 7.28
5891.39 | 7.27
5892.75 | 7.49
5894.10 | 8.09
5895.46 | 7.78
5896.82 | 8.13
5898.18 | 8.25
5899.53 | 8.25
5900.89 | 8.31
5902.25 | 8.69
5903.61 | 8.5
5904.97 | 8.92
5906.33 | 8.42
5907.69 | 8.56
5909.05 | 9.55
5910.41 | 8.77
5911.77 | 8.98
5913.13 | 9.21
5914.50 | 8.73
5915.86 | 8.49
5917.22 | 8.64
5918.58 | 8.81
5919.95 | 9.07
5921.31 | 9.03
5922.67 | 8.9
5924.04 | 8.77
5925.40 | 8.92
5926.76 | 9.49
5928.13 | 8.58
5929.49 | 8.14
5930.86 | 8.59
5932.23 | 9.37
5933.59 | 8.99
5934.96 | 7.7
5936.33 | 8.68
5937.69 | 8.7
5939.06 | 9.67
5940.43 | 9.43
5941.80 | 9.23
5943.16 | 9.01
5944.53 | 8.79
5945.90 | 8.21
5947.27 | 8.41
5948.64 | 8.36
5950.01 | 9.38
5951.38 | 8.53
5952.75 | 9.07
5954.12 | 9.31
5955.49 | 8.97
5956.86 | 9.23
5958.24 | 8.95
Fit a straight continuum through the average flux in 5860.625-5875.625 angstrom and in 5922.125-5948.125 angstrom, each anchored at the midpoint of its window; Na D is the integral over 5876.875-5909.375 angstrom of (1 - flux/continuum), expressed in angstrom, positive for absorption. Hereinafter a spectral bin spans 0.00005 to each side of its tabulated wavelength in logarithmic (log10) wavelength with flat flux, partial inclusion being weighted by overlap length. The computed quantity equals 2.2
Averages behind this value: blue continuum 9.01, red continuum 8.82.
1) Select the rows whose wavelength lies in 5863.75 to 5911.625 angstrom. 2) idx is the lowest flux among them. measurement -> 7.27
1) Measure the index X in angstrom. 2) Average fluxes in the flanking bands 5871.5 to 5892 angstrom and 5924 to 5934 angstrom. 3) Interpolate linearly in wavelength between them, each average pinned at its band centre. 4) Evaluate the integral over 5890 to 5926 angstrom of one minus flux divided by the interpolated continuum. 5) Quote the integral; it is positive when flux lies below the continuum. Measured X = 0.7 angstrom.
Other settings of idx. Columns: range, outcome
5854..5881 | 8.08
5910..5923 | 8.49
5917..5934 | 8.14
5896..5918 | 8.13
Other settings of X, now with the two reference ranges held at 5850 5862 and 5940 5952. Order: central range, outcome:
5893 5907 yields 0.9 angstrom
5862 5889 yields 0.3 angstrom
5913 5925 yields 0.0 angstrom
